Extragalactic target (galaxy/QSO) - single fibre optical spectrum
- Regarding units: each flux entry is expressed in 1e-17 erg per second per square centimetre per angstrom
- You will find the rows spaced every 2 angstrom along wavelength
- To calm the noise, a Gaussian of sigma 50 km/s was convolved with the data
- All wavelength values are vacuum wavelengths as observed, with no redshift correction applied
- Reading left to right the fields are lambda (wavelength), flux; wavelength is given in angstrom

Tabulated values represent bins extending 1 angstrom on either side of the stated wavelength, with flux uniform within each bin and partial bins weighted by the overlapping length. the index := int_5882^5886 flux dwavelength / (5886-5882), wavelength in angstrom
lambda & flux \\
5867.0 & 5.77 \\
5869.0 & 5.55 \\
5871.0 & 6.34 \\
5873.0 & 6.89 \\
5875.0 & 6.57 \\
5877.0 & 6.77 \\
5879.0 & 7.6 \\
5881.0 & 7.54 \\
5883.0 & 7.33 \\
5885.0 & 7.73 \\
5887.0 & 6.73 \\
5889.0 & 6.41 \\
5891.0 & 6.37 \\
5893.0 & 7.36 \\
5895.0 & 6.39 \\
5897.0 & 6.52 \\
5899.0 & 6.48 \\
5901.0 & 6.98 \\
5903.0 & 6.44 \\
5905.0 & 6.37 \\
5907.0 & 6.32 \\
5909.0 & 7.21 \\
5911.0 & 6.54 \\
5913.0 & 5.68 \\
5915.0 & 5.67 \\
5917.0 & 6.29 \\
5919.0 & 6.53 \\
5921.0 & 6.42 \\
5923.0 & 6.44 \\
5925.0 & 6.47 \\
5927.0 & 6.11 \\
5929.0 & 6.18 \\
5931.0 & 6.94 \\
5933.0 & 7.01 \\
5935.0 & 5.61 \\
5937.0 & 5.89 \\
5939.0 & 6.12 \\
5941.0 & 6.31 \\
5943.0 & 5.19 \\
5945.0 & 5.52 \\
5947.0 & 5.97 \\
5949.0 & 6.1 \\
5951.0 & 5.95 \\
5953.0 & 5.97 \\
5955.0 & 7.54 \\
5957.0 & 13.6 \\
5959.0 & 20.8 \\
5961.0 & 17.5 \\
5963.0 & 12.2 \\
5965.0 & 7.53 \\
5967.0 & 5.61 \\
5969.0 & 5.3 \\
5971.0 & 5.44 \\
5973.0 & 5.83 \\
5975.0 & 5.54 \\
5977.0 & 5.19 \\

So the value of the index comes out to 7.53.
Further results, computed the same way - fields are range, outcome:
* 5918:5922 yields 6.47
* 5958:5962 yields 19.1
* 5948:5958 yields 7.83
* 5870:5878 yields 6.64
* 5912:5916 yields 5.67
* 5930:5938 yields 6.36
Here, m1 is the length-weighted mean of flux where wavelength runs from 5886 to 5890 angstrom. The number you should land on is 6.57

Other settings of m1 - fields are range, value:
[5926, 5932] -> 6.41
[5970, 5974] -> 5.63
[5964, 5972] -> 5.97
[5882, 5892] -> 6.91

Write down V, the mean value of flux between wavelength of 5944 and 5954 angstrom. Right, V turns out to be 5.9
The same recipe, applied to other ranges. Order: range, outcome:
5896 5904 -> 6.61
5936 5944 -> 5.88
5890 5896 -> 6.71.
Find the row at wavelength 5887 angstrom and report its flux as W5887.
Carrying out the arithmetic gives 6.73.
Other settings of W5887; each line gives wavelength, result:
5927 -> 6.11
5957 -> 13.6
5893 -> 7.36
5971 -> 5.44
